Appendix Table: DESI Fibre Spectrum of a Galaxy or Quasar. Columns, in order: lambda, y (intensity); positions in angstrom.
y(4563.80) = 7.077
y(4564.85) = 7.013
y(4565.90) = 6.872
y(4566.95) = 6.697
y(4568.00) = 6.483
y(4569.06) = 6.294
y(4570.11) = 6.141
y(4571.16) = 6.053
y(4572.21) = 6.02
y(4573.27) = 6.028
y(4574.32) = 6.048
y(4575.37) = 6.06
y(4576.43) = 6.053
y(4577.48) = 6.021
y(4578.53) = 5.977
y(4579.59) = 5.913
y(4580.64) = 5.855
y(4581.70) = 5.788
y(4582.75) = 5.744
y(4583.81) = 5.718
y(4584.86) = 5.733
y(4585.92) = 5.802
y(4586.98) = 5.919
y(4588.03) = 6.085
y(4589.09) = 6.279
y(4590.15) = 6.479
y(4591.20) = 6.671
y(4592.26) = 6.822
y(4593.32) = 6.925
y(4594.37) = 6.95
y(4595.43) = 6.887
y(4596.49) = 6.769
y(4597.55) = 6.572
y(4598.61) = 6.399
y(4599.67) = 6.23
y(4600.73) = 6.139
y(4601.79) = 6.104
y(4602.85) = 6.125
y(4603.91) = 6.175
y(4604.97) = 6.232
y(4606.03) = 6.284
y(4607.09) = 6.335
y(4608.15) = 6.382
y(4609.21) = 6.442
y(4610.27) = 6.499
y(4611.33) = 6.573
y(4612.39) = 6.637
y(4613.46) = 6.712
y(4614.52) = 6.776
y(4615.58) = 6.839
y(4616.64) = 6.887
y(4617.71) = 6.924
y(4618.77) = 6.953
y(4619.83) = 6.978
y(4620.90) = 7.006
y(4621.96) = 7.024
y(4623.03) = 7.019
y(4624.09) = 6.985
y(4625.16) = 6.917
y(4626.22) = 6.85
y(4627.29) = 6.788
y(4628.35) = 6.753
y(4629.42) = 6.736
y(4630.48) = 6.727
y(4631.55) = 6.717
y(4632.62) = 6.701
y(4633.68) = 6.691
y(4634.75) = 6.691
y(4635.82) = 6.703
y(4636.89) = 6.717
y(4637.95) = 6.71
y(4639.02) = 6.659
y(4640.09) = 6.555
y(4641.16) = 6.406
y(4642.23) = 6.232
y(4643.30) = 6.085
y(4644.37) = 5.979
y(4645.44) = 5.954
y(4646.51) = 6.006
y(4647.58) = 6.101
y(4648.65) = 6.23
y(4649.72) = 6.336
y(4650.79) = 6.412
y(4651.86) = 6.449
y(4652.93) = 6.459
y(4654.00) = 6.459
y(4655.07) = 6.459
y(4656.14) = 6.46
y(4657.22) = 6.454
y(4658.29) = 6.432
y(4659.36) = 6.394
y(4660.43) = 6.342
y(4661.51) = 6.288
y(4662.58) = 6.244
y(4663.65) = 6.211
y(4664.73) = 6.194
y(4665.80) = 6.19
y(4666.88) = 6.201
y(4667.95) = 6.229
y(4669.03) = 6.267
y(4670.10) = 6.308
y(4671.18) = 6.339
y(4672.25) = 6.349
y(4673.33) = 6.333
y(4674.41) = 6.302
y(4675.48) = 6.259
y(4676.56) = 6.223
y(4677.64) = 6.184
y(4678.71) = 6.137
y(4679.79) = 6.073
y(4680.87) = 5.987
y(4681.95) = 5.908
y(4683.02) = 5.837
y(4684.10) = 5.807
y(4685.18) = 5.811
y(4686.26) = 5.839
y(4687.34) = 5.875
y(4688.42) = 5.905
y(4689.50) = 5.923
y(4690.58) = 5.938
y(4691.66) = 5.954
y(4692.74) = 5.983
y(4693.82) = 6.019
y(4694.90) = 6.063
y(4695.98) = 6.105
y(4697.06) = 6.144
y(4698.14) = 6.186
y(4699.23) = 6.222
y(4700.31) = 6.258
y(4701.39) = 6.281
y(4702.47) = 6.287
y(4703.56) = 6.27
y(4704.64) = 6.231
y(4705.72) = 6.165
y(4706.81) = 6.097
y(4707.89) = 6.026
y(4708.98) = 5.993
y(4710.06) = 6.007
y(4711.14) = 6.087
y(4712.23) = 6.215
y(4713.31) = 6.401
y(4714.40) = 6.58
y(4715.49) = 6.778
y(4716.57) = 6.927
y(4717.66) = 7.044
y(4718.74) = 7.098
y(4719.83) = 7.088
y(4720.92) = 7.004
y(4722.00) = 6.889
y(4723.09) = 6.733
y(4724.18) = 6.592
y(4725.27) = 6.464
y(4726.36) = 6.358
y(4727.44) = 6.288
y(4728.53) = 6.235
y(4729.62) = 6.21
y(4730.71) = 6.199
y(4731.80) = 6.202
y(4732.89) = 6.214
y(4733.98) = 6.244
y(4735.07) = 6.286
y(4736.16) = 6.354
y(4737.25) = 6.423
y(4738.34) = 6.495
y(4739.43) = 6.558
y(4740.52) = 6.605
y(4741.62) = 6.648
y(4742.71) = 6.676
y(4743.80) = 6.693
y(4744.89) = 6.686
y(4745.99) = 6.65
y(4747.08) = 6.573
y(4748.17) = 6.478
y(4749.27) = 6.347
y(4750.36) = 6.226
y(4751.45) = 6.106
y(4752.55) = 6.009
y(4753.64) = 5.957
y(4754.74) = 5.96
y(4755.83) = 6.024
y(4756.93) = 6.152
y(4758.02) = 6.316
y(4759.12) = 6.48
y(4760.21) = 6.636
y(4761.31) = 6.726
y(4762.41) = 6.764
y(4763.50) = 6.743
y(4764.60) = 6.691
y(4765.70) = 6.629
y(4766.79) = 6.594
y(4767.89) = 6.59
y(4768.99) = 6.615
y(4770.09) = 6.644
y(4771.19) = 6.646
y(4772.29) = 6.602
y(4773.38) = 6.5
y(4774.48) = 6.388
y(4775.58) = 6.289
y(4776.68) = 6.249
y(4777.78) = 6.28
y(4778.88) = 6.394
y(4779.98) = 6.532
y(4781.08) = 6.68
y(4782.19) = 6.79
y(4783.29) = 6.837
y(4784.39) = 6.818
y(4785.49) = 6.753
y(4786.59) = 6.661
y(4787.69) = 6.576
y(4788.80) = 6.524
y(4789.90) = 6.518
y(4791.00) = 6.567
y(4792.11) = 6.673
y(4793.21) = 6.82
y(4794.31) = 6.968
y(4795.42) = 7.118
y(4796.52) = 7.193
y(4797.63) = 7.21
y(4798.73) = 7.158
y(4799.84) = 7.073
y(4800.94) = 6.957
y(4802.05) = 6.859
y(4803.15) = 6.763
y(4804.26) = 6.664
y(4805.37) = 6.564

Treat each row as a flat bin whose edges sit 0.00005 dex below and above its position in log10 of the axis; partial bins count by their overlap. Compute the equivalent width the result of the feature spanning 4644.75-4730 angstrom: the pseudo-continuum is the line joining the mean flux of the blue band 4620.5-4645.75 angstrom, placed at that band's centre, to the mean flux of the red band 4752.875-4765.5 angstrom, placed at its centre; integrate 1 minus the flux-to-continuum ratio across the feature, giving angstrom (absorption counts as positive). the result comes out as 3.6 angstrom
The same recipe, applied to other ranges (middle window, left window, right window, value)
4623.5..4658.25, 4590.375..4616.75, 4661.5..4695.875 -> -1.07 angstrom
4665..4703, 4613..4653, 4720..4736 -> 2.43 angstrom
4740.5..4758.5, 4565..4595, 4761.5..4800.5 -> 0.71 angstrom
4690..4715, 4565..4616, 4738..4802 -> 1.27 angstrom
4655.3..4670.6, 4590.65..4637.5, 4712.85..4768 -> 0.69 angstrom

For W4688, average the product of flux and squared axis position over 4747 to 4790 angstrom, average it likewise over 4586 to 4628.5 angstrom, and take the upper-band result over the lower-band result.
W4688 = 1.05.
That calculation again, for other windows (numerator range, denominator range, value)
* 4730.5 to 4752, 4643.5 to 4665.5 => 1.06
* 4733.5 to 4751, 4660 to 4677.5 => 1.07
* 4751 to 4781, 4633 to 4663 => 1.06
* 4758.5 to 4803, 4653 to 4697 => 1.14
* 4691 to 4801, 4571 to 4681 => 1.07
